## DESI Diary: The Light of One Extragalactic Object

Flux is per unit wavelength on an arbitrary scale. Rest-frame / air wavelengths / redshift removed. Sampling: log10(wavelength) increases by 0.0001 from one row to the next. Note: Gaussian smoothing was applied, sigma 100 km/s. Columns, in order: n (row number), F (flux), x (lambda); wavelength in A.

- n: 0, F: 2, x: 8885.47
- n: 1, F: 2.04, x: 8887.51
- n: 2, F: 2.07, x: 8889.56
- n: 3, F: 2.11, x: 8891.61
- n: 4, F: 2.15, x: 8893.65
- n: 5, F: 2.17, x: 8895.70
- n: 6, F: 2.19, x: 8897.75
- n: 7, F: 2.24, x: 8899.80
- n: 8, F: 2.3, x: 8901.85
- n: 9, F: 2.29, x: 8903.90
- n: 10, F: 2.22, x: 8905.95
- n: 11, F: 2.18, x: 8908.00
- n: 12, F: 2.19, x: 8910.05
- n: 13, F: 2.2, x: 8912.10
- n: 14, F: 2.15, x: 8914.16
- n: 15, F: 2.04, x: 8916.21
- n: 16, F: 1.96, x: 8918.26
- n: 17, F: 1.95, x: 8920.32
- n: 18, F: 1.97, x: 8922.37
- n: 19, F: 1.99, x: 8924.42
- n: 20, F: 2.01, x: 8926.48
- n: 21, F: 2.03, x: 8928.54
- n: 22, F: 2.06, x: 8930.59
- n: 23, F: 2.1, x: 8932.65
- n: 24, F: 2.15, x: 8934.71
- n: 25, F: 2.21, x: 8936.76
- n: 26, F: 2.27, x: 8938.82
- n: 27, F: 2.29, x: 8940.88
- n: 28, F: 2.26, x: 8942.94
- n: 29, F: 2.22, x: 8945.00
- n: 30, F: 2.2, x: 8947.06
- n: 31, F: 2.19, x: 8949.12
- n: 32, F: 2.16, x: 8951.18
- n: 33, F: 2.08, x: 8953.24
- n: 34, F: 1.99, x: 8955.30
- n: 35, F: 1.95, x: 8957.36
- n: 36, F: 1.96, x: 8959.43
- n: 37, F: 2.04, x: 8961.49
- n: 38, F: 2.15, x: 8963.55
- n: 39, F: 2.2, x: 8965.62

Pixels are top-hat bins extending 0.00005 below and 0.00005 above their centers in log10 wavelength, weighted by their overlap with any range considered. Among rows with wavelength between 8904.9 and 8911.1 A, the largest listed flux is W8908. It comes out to 2.22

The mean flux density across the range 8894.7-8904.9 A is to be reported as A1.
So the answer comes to 2.24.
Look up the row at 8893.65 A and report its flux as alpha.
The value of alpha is 2.15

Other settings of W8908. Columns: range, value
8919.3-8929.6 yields 2.03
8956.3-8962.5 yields 2.04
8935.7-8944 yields 2.29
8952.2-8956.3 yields 2.08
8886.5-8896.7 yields 2.17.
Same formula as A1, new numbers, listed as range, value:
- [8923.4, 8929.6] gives 2.01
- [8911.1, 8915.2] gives 2.17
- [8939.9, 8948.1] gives 2.24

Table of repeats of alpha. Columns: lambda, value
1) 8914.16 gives 2.15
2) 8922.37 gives 1.97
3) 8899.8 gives 2.24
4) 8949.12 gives 2.19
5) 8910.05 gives 2.19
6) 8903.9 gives 2.29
